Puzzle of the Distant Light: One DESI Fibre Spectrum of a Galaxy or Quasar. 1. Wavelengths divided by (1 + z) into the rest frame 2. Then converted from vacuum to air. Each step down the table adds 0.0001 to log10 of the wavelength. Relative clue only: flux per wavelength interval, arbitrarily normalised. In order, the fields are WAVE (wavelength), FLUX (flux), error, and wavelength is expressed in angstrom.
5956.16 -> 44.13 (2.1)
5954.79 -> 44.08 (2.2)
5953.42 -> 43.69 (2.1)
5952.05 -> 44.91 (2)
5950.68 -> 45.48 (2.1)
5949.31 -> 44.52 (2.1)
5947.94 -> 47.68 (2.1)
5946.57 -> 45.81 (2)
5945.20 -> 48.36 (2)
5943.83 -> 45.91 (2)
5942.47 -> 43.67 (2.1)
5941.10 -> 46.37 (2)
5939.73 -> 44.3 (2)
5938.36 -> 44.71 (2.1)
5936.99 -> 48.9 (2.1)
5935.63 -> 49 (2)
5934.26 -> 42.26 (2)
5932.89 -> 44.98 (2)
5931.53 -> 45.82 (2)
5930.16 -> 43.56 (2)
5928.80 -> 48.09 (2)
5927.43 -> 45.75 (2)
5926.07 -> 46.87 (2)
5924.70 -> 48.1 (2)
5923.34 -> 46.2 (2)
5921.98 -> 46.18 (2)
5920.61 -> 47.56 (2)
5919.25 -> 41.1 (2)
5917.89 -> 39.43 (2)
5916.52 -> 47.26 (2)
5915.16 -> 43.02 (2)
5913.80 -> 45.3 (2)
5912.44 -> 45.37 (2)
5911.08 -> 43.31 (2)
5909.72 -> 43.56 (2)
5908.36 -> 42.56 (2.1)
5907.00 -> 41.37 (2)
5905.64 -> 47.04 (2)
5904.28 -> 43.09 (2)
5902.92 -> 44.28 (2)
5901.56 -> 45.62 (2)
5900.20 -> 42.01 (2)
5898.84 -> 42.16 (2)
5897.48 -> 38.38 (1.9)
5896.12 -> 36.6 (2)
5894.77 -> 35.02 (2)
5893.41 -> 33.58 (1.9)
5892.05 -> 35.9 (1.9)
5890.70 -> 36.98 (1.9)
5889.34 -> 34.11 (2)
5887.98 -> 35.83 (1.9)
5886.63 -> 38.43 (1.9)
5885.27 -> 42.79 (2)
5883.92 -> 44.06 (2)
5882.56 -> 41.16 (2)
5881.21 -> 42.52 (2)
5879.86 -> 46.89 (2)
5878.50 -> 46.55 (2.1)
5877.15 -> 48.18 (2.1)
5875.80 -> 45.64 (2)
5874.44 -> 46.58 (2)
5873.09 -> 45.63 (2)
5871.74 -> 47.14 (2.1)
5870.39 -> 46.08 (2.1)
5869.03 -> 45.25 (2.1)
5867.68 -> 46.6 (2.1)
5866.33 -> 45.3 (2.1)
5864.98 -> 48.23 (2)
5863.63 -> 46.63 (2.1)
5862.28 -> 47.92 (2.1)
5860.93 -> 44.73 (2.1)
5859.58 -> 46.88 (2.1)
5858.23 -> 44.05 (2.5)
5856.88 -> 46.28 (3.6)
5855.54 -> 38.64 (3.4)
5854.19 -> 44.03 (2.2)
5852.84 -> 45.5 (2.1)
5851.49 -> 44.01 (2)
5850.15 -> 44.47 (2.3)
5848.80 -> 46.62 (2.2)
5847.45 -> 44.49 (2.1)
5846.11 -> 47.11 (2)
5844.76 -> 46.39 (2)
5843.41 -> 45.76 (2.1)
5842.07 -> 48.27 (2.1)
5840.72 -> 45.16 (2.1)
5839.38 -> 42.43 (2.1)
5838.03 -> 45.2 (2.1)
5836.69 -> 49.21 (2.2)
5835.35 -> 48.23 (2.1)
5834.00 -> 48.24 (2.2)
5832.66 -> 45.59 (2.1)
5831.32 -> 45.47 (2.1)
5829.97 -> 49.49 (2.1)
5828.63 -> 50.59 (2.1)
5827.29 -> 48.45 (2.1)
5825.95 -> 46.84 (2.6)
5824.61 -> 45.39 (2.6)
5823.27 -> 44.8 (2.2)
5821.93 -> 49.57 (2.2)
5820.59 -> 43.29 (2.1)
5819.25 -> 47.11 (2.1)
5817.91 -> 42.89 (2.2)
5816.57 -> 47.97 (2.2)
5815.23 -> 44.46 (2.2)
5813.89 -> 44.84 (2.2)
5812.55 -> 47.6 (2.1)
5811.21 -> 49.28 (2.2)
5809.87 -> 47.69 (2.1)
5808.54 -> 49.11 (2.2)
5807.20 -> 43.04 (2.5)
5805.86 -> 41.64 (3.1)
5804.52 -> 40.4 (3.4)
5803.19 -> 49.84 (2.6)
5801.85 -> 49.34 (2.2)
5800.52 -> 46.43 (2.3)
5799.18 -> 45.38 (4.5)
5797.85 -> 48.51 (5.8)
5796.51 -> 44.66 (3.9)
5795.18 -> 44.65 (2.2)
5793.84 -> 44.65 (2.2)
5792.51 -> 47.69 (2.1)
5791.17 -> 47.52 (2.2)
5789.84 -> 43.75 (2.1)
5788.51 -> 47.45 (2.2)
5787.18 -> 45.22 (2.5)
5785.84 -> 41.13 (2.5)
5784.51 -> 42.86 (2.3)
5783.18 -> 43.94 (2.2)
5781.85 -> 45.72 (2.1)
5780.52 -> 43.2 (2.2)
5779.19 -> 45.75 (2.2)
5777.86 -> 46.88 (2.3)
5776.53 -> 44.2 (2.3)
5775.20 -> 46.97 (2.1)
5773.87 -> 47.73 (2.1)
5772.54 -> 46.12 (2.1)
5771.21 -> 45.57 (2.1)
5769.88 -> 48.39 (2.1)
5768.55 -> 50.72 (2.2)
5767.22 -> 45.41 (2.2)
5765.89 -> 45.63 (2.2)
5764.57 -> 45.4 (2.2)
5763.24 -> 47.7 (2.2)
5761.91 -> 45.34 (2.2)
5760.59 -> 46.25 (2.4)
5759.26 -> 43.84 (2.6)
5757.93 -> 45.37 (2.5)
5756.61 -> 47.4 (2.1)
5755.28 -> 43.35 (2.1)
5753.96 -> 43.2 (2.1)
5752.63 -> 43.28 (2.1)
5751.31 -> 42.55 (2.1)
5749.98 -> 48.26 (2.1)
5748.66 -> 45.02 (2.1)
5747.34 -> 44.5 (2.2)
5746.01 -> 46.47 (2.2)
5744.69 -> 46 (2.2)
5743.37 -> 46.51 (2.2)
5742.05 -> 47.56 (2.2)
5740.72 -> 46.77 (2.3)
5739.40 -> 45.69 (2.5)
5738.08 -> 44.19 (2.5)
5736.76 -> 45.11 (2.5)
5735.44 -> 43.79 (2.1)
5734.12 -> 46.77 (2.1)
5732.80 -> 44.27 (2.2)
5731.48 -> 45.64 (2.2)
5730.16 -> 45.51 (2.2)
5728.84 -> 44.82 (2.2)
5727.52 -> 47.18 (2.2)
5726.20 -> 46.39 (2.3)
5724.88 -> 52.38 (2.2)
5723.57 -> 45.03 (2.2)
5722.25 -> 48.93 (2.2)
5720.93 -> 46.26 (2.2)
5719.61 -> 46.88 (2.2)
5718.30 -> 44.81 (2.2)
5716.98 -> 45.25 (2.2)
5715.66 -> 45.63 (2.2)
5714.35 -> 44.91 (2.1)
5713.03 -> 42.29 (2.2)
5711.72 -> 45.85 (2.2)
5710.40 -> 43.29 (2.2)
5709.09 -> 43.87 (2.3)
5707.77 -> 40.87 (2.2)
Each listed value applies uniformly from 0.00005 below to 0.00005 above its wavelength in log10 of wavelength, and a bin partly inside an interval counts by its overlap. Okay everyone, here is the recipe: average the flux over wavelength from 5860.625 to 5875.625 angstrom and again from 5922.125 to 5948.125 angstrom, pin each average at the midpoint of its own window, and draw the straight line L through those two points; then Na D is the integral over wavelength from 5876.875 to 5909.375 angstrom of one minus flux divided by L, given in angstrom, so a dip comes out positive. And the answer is 3.71 angstrom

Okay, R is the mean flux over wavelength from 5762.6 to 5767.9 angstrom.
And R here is 46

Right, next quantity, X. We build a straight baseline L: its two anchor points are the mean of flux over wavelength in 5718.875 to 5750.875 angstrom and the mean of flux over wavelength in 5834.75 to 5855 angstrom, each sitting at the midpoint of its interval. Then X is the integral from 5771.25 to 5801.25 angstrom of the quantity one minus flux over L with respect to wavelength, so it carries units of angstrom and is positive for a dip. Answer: 0.3 angstrom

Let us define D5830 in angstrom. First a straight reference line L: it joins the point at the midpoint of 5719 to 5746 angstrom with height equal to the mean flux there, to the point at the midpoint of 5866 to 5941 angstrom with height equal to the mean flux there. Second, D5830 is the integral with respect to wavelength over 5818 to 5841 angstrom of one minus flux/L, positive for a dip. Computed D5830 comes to -1.0 angstrom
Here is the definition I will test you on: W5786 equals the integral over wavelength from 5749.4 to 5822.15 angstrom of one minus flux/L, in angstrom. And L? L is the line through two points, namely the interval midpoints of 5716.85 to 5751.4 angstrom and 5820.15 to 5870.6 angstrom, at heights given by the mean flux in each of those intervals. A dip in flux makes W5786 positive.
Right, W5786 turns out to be 0.6 angstrom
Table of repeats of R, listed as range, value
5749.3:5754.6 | 44.3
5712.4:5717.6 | 44.5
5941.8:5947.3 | 46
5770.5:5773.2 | 45.8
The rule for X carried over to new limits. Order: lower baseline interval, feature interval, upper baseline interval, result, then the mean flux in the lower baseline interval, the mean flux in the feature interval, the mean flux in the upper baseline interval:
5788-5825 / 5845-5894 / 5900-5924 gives 1.26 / 46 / 43.8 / 44.2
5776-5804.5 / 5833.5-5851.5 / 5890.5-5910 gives -1.24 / 45.6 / 46.2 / 40.6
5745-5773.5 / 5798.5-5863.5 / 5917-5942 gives -0.60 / 45.7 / 46.1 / 45.5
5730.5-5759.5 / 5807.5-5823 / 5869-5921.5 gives -0.92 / 45.3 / 46.6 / 42.5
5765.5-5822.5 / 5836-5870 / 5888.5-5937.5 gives -0.84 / 45.9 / 45.6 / 43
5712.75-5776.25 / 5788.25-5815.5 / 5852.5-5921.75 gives -0.78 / 45.9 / 46.1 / 43.2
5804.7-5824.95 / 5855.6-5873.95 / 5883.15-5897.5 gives -2.62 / 45.8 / 46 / 37.4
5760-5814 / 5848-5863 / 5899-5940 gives 0.18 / 46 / 44.8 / 44.9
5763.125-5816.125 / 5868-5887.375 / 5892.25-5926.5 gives -0.49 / 45.9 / 44.8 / 42.9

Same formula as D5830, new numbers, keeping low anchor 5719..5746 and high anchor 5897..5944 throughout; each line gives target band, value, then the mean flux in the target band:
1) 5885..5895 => 1.9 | 36.4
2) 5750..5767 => 0.4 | 45.1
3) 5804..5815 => 0.0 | 45.4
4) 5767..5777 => -0.2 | 47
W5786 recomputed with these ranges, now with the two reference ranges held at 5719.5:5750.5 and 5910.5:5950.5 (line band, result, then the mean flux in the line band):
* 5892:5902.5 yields 1.5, 38.9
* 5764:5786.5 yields 0.2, 45.6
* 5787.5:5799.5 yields 0.0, 46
